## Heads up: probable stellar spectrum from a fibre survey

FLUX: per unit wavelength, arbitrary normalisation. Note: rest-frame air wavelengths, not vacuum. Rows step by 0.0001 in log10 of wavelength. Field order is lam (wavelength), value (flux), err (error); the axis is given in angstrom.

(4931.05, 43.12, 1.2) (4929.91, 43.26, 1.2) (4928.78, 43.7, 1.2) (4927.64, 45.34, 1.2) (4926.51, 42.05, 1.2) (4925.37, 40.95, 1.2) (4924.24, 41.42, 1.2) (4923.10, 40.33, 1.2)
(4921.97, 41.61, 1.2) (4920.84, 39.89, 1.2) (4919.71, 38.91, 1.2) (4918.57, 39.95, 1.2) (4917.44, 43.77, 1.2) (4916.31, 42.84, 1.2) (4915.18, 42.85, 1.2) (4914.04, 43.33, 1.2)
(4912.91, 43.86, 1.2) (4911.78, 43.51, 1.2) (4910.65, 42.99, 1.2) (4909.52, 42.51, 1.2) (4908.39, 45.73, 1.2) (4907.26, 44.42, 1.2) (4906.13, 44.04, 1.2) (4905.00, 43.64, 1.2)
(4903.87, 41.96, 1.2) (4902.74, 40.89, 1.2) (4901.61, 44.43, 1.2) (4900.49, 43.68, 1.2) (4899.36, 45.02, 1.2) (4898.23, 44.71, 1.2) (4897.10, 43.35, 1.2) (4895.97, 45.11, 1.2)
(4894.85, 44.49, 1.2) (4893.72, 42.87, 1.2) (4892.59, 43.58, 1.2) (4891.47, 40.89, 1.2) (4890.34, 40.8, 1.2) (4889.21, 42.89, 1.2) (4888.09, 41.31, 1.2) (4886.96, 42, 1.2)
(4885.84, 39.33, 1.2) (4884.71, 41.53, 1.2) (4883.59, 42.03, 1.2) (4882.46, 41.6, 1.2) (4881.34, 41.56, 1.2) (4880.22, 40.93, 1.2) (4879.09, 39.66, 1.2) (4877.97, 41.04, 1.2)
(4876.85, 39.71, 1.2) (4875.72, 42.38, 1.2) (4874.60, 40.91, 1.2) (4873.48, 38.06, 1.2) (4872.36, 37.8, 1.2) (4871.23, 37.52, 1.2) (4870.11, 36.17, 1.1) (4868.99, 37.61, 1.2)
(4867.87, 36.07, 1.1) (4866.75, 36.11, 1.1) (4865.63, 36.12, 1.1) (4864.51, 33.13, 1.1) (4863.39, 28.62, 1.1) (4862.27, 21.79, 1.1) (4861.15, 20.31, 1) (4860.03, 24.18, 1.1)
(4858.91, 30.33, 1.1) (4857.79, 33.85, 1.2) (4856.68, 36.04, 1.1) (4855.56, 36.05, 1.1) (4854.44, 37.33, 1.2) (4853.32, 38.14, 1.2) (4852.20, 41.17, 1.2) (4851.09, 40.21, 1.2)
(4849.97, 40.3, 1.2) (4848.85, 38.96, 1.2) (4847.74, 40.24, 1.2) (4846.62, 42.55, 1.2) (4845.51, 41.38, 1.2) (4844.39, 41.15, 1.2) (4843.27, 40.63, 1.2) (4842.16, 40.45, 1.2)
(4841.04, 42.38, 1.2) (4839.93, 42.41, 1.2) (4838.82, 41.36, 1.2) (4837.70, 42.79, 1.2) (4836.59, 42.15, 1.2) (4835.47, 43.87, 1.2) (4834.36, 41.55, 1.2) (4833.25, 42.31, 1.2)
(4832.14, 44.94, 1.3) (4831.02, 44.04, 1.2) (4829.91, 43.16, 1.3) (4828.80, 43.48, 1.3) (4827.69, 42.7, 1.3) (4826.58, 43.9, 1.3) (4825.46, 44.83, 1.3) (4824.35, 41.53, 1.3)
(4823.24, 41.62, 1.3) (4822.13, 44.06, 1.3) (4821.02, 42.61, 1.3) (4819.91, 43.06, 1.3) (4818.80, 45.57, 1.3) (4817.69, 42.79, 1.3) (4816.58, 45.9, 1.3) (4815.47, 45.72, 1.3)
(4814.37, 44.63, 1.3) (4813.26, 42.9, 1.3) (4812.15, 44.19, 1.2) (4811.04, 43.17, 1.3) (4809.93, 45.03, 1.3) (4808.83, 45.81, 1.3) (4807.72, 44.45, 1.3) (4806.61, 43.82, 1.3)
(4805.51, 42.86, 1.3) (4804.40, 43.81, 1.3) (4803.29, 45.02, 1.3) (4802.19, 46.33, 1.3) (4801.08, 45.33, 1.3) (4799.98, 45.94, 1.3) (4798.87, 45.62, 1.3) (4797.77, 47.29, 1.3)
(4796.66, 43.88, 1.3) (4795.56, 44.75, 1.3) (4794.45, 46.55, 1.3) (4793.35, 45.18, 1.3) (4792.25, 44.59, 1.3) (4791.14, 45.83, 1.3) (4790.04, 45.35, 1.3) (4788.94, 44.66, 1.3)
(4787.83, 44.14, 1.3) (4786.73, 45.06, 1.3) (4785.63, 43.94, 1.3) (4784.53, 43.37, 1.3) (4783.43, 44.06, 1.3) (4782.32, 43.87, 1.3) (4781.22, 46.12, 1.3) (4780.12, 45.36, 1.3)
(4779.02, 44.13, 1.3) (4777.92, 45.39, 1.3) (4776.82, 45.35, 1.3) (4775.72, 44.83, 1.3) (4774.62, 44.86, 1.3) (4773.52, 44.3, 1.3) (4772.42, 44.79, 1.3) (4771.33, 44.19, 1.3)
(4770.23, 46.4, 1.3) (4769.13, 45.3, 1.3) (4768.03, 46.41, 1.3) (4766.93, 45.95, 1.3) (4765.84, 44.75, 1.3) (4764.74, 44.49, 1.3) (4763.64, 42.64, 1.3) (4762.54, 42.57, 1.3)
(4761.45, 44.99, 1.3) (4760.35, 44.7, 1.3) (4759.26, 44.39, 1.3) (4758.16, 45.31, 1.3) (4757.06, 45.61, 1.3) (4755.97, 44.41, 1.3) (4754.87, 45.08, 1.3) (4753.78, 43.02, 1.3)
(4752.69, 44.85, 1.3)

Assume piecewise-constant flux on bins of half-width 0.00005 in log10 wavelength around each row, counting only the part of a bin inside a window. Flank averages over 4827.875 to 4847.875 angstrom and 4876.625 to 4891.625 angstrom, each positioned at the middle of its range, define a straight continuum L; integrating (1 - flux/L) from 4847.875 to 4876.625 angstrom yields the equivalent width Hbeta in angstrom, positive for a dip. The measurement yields 4.4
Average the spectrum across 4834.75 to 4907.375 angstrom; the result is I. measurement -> 39.5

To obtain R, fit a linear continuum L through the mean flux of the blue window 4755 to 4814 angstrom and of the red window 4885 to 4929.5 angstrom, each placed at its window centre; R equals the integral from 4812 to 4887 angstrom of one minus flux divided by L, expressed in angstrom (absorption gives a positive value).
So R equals 6.8 angstrom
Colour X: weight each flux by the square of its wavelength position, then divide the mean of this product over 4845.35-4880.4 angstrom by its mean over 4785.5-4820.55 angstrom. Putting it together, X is 0.8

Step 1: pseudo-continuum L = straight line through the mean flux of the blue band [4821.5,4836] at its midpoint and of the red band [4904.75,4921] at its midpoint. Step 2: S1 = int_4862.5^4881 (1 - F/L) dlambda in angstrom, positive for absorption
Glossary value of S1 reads 2.4 angstrom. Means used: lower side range 43.2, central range 37.4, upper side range 42.9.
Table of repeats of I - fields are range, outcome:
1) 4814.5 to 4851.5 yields 42.6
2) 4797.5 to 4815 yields 44.7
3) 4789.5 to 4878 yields 40.9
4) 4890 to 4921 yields 43.1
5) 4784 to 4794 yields 44.7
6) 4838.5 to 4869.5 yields 36.3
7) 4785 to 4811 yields 45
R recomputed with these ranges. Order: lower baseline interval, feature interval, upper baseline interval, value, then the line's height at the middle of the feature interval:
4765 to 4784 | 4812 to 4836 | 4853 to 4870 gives -3.7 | 37.9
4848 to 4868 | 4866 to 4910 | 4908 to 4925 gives -3.8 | 38.1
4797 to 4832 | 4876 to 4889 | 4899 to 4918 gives 0.8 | 43.7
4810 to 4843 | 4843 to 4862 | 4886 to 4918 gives 3.0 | 43.2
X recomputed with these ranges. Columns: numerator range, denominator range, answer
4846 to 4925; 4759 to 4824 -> 0.93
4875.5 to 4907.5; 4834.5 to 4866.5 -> 1.16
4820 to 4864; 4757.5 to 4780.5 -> 0.90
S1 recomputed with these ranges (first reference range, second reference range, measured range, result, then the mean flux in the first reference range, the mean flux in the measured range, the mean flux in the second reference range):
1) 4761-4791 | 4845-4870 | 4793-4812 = -1.6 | 44.7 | 45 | 35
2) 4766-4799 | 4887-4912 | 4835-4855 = 1.4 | 45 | 40.9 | 43.3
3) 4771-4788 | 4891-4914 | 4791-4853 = 1.2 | 44.6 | 43.4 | 43.6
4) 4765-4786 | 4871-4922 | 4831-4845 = 0.4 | 44.9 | 42.2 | 42.1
